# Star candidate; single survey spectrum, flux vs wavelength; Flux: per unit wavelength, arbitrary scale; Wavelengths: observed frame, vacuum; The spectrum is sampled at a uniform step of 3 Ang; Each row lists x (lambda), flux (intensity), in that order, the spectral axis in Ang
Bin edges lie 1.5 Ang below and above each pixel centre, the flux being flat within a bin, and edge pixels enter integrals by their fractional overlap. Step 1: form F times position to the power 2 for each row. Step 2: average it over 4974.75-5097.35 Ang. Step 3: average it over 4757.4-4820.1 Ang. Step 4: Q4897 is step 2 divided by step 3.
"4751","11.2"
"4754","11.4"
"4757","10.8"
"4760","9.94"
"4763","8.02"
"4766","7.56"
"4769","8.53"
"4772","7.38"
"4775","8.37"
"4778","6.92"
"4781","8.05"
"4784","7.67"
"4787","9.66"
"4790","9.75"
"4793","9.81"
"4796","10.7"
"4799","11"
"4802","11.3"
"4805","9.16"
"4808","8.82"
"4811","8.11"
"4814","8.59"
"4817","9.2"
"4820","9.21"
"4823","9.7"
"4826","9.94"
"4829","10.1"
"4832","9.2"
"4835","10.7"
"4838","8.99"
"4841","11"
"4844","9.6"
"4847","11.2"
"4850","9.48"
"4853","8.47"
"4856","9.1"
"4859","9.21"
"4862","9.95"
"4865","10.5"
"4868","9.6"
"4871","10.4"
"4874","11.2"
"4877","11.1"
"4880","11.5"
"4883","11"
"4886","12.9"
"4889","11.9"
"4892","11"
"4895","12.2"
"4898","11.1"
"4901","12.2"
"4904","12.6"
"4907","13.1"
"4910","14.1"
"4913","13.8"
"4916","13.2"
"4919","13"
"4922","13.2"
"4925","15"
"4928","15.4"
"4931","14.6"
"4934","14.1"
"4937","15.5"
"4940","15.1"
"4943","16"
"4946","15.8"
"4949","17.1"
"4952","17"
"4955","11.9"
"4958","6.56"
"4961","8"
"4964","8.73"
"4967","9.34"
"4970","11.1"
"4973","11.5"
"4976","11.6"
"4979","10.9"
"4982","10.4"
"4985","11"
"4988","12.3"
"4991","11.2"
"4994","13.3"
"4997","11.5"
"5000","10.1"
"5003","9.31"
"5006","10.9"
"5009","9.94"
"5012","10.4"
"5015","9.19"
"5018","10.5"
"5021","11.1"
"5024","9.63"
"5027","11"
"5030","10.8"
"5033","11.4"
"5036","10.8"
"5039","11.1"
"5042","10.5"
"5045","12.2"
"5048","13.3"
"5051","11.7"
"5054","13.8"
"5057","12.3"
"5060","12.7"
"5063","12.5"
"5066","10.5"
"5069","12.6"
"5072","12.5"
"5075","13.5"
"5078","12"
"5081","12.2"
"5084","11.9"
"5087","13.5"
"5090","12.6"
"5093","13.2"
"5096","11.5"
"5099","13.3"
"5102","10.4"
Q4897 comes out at 1.4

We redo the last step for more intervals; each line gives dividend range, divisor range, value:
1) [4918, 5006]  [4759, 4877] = 1.40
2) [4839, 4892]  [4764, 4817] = 1.21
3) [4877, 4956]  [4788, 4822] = 1.48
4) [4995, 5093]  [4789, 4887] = 1.25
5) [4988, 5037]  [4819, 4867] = 1.18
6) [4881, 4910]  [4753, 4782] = 1.47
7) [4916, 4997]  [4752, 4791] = 1.55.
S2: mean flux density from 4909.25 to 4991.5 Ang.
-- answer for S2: 12.8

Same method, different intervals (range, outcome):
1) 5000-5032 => 10.3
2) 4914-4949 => 14.7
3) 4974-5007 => 11.1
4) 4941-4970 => 12.3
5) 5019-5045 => 10.9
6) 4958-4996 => 10.6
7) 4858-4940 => 12.4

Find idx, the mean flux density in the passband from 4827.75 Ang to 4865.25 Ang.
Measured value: 9.78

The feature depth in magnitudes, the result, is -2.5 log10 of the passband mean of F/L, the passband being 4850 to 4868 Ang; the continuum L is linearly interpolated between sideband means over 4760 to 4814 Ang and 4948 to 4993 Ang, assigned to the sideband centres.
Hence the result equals 0.04 mag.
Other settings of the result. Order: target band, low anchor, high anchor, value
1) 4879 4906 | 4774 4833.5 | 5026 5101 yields -0.158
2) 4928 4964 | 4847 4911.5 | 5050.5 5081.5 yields -0.181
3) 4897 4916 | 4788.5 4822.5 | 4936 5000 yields -0.156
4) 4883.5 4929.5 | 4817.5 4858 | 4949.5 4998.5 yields -0.232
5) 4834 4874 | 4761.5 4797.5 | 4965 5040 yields -0.069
